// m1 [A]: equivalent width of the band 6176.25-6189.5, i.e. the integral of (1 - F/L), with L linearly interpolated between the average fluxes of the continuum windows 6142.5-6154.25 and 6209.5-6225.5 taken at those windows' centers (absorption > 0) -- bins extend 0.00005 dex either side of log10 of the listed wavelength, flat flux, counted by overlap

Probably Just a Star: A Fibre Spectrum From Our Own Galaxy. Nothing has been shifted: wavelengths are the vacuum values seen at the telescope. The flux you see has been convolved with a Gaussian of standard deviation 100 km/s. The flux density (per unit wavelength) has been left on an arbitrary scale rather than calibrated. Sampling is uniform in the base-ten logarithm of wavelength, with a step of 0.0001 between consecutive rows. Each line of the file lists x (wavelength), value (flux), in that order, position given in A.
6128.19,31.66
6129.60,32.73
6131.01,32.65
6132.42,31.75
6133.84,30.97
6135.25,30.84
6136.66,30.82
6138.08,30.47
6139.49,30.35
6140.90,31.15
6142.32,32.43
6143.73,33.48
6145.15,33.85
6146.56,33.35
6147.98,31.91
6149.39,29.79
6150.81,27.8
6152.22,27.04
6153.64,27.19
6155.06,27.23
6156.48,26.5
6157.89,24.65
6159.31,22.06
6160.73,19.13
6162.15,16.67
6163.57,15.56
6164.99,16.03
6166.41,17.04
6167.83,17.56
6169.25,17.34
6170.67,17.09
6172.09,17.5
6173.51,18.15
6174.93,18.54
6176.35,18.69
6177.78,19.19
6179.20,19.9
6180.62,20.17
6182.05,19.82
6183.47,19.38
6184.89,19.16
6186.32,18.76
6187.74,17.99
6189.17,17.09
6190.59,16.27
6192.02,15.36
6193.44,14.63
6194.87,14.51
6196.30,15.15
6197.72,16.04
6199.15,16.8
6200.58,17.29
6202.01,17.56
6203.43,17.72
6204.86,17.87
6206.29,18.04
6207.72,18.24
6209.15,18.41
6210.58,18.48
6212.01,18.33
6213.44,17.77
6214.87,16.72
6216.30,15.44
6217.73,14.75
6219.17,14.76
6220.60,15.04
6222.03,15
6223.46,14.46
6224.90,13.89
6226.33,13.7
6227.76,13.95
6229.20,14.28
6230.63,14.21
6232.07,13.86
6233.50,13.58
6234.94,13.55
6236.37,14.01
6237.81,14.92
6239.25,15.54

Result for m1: 2.4 A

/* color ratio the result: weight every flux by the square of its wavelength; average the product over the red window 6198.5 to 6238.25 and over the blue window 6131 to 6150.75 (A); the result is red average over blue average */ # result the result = 0.5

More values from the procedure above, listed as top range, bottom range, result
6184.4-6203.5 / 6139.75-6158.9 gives 0.57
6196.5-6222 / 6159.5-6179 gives 0.97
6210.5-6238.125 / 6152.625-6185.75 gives 0.77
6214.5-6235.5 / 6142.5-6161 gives 0.52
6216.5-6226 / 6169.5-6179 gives 0.82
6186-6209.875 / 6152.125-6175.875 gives 0.85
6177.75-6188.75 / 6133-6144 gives 0.63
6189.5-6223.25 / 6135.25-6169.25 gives 0.64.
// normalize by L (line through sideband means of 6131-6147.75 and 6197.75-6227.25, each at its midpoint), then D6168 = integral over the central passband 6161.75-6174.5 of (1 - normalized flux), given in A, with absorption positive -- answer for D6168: 4.3 A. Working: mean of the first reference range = 31.8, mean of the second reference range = 16.5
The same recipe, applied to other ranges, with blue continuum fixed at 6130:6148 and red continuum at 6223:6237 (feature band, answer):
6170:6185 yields 3.3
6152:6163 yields 1.8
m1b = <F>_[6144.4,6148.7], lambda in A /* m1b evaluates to 33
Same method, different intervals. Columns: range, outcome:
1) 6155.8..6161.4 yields 23.1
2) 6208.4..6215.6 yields 17.9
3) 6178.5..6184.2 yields 19.8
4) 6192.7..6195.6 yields 14.6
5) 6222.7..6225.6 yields 14.2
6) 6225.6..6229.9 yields 14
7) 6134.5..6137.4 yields 30.8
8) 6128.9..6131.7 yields 32.7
